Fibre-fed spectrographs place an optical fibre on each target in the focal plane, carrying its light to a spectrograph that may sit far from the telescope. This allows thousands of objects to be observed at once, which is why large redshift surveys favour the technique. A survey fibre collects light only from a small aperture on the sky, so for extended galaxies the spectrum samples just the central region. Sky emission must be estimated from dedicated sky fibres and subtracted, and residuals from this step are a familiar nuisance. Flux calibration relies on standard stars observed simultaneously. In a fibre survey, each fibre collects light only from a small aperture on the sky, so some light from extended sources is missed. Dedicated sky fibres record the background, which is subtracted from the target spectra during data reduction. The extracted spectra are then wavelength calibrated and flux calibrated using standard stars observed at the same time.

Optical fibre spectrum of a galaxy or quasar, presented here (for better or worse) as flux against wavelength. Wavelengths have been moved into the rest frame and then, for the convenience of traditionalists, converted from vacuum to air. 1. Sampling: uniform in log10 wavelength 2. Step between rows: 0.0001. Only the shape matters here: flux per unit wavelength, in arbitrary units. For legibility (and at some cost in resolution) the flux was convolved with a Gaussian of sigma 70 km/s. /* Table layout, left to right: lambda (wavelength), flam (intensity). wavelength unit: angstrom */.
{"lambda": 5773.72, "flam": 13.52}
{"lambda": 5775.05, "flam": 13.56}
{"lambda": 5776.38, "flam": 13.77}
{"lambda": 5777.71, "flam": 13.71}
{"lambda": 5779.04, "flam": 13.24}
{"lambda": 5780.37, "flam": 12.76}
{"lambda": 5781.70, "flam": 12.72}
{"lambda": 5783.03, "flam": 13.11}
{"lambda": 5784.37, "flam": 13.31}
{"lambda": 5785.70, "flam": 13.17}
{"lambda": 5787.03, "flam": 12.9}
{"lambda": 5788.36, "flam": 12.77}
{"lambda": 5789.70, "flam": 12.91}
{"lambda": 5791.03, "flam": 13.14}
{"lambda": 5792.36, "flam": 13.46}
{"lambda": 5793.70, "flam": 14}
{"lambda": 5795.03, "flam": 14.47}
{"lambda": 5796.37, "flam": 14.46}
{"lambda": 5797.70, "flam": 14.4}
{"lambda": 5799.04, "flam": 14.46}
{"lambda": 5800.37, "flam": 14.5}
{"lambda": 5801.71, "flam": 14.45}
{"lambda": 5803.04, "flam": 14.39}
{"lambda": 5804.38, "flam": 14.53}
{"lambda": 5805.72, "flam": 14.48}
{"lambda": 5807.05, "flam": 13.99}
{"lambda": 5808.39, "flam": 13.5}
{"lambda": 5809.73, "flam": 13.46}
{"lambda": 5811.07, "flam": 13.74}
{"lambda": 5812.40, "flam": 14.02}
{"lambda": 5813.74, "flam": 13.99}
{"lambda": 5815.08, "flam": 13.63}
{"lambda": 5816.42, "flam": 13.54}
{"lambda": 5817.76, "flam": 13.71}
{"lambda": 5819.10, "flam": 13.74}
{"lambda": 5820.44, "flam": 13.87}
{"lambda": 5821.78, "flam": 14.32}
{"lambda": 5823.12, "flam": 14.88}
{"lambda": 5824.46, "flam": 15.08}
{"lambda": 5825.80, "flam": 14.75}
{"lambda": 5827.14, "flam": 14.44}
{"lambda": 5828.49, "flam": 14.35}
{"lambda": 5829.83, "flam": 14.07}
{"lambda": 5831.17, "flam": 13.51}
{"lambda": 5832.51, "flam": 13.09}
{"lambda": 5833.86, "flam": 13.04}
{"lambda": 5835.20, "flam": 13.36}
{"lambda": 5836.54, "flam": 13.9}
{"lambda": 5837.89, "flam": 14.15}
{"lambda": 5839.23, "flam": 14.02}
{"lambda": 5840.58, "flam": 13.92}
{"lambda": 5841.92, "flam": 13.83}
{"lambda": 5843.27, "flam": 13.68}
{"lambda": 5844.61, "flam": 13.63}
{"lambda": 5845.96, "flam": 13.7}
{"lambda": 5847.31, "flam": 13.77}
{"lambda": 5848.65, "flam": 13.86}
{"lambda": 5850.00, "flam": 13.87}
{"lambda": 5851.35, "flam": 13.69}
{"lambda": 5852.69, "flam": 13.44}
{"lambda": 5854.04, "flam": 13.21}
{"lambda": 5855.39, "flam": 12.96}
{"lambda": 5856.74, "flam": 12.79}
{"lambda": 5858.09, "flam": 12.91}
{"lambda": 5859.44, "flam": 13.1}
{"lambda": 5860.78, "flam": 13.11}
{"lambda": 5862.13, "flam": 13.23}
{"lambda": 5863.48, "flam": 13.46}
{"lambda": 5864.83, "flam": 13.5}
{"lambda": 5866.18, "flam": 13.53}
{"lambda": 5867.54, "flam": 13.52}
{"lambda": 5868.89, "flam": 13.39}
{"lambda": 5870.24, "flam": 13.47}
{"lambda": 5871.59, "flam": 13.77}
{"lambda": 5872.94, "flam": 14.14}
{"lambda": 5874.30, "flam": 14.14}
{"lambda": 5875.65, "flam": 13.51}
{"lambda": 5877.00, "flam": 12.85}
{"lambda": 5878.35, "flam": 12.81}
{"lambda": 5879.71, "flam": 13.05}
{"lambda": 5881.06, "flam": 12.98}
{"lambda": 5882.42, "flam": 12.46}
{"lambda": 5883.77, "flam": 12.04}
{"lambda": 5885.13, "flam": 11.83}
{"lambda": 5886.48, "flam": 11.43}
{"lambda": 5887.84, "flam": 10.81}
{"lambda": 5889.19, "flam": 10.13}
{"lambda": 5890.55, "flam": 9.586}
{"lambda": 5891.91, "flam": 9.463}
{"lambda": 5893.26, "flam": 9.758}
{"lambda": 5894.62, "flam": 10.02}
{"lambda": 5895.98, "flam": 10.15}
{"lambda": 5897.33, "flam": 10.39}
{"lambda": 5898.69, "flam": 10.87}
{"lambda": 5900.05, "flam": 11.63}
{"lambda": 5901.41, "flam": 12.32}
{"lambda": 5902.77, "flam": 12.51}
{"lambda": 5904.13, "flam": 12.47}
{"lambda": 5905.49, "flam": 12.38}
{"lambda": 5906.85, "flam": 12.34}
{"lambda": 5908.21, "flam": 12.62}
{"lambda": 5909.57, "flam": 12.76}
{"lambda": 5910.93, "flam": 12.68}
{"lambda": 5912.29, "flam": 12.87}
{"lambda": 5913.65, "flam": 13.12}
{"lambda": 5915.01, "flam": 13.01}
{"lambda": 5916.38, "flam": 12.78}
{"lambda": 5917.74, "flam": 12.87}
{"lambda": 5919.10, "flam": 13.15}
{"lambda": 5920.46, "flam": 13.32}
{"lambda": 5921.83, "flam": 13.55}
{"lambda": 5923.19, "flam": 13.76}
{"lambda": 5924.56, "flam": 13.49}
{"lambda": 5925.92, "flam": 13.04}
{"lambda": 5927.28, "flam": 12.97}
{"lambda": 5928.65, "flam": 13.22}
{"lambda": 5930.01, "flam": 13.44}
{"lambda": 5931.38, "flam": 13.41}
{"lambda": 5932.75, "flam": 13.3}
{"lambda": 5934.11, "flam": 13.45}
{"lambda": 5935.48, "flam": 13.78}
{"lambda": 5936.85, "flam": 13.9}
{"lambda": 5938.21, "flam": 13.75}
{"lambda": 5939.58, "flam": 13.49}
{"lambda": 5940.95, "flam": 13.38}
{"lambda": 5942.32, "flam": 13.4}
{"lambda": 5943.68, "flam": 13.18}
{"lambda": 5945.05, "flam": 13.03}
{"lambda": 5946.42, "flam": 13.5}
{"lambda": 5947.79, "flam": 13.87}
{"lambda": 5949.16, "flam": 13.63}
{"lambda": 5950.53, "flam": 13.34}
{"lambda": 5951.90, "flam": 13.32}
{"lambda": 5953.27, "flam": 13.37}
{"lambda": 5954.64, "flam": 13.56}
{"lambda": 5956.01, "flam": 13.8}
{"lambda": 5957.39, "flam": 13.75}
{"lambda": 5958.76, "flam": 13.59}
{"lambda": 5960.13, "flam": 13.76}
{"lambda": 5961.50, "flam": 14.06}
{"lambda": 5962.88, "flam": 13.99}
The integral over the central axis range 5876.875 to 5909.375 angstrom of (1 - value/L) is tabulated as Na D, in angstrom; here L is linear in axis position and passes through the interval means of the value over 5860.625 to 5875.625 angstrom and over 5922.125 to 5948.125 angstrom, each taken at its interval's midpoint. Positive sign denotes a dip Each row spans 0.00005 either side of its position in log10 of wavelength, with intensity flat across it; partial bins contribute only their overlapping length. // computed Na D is 4.8 angstrom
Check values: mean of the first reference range 13.6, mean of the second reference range 13.4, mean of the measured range 11.5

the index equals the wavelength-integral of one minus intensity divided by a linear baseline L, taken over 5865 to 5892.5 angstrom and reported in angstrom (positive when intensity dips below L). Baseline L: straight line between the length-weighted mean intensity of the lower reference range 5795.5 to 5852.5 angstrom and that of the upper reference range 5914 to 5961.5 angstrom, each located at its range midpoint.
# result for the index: 2.50 angstrom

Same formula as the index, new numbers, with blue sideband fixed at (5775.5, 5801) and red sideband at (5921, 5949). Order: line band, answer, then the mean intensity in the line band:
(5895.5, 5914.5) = 1.9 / 12.1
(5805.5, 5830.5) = -1.0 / 14.1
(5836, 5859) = -0.2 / 13.6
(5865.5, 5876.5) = -0.1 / 13.7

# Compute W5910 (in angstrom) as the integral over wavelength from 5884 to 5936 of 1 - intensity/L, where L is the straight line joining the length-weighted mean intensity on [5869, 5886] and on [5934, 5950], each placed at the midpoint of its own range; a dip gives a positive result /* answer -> 4.3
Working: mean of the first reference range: 13.1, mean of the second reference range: 13.5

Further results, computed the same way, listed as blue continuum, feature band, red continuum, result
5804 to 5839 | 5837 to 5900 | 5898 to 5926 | 3.1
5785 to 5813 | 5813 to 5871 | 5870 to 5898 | -3.9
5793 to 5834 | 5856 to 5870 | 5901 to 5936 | 0.3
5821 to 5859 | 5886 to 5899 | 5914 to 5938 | 3.2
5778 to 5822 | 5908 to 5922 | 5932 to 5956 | 0.6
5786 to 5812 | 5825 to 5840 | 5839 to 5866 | -0.3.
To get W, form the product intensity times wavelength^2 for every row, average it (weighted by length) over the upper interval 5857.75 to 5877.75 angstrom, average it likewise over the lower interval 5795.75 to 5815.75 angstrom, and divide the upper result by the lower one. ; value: 0.97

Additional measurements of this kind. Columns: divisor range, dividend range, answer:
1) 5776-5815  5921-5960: 1.03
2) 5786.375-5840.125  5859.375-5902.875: 0.90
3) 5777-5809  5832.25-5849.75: 1.02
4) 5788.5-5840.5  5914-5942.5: 0.99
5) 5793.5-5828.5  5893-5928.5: 0.90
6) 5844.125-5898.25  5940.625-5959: 1.10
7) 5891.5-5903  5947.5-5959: 1.29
